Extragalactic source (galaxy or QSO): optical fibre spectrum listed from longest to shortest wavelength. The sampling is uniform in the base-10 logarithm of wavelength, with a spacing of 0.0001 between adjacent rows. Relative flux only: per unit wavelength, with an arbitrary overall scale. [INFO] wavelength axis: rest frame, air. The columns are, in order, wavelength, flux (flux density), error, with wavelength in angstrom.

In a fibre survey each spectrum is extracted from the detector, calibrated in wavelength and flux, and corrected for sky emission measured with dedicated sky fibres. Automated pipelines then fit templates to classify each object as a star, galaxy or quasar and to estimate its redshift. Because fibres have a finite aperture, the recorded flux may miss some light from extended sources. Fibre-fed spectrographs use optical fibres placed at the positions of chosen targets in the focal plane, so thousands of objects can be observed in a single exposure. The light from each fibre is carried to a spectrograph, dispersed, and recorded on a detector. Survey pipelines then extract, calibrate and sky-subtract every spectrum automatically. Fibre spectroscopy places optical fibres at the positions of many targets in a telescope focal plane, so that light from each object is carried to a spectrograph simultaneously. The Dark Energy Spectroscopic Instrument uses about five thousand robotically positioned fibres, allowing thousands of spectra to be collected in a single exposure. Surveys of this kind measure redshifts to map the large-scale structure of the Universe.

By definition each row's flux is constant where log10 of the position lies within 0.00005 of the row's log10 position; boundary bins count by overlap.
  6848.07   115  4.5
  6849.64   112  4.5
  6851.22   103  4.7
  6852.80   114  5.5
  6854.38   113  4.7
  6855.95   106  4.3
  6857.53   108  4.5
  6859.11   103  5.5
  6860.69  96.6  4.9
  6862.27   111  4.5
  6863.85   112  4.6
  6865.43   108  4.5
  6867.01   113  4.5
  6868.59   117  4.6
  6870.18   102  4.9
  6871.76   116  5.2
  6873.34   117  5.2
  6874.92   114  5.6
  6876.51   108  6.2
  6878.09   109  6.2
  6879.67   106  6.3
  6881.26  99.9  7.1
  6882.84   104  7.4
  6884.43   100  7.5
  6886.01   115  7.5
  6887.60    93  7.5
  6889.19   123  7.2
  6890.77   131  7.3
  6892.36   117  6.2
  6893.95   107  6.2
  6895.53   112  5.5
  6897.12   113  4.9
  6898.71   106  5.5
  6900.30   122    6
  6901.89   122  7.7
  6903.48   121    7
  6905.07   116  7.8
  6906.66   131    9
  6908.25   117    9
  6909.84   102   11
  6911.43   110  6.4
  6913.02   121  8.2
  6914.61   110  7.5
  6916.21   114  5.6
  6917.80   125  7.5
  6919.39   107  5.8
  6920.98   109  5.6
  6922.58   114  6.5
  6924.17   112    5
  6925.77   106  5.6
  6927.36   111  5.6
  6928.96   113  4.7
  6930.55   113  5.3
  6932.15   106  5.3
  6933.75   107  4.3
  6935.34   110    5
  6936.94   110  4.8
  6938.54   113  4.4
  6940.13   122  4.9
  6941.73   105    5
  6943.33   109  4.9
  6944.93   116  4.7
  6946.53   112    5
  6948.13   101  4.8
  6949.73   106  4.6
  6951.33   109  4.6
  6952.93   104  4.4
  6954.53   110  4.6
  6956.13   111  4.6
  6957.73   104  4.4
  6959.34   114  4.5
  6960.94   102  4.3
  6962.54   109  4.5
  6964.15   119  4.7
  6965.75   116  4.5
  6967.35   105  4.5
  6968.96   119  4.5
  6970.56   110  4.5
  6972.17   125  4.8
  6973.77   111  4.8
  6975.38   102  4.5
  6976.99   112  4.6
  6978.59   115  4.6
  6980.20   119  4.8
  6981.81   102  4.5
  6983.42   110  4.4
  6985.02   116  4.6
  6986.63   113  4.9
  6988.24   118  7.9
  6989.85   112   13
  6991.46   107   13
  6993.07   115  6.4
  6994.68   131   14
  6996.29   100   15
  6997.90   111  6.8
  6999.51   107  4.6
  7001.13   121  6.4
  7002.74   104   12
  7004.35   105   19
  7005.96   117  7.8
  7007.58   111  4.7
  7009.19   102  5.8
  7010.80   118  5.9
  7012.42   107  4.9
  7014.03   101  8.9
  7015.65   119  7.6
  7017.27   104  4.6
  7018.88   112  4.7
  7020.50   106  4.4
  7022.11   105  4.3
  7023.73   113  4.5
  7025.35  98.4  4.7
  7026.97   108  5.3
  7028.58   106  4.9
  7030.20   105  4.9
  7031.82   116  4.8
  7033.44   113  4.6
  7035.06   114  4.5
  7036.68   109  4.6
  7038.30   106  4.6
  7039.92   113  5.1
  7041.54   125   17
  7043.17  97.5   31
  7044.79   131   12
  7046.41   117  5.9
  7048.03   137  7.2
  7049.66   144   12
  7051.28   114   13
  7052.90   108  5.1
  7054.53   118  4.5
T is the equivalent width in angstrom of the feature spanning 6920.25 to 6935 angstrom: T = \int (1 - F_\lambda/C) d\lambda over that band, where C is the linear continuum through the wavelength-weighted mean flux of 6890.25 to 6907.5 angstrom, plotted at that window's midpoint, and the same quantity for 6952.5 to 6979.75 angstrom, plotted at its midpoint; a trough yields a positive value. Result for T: 0.6 angstrom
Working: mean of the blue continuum 118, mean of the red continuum 111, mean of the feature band 110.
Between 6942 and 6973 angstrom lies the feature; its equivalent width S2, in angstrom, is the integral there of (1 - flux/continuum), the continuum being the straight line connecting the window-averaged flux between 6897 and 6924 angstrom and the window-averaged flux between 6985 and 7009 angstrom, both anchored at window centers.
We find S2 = 0.8 angstrom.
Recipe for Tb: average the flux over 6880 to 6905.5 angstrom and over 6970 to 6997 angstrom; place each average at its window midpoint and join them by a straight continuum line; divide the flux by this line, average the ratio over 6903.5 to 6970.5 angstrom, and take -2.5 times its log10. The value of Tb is 0.01 mag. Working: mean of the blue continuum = 112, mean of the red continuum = 113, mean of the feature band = 112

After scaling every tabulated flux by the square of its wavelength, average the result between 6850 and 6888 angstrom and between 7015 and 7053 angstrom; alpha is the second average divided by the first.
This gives 1.10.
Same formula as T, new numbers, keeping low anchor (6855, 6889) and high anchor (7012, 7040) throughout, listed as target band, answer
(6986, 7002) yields -0.7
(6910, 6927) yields -0.7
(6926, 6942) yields -0.4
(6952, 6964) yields 0.0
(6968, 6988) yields -0.8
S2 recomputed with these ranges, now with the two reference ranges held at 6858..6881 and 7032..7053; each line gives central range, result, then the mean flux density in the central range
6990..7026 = 1.9 angstrom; 110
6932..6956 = 0.7 angstrom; 109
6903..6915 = -0.5 angstrom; 116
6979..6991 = 0.2 angstrom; 113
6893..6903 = -0.3 angstrom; 114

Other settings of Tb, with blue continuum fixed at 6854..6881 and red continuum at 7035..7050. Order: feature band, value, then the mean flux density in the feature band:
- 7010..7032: 0.090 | 108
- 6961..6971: 0.022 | 112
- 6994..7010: 0.055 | 111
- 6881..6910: -0.029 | 114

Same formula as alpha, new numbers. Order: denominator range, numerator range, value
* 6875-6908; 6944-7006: 1.01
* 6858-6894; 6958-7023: 1.05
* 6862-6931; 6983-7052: 1.04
